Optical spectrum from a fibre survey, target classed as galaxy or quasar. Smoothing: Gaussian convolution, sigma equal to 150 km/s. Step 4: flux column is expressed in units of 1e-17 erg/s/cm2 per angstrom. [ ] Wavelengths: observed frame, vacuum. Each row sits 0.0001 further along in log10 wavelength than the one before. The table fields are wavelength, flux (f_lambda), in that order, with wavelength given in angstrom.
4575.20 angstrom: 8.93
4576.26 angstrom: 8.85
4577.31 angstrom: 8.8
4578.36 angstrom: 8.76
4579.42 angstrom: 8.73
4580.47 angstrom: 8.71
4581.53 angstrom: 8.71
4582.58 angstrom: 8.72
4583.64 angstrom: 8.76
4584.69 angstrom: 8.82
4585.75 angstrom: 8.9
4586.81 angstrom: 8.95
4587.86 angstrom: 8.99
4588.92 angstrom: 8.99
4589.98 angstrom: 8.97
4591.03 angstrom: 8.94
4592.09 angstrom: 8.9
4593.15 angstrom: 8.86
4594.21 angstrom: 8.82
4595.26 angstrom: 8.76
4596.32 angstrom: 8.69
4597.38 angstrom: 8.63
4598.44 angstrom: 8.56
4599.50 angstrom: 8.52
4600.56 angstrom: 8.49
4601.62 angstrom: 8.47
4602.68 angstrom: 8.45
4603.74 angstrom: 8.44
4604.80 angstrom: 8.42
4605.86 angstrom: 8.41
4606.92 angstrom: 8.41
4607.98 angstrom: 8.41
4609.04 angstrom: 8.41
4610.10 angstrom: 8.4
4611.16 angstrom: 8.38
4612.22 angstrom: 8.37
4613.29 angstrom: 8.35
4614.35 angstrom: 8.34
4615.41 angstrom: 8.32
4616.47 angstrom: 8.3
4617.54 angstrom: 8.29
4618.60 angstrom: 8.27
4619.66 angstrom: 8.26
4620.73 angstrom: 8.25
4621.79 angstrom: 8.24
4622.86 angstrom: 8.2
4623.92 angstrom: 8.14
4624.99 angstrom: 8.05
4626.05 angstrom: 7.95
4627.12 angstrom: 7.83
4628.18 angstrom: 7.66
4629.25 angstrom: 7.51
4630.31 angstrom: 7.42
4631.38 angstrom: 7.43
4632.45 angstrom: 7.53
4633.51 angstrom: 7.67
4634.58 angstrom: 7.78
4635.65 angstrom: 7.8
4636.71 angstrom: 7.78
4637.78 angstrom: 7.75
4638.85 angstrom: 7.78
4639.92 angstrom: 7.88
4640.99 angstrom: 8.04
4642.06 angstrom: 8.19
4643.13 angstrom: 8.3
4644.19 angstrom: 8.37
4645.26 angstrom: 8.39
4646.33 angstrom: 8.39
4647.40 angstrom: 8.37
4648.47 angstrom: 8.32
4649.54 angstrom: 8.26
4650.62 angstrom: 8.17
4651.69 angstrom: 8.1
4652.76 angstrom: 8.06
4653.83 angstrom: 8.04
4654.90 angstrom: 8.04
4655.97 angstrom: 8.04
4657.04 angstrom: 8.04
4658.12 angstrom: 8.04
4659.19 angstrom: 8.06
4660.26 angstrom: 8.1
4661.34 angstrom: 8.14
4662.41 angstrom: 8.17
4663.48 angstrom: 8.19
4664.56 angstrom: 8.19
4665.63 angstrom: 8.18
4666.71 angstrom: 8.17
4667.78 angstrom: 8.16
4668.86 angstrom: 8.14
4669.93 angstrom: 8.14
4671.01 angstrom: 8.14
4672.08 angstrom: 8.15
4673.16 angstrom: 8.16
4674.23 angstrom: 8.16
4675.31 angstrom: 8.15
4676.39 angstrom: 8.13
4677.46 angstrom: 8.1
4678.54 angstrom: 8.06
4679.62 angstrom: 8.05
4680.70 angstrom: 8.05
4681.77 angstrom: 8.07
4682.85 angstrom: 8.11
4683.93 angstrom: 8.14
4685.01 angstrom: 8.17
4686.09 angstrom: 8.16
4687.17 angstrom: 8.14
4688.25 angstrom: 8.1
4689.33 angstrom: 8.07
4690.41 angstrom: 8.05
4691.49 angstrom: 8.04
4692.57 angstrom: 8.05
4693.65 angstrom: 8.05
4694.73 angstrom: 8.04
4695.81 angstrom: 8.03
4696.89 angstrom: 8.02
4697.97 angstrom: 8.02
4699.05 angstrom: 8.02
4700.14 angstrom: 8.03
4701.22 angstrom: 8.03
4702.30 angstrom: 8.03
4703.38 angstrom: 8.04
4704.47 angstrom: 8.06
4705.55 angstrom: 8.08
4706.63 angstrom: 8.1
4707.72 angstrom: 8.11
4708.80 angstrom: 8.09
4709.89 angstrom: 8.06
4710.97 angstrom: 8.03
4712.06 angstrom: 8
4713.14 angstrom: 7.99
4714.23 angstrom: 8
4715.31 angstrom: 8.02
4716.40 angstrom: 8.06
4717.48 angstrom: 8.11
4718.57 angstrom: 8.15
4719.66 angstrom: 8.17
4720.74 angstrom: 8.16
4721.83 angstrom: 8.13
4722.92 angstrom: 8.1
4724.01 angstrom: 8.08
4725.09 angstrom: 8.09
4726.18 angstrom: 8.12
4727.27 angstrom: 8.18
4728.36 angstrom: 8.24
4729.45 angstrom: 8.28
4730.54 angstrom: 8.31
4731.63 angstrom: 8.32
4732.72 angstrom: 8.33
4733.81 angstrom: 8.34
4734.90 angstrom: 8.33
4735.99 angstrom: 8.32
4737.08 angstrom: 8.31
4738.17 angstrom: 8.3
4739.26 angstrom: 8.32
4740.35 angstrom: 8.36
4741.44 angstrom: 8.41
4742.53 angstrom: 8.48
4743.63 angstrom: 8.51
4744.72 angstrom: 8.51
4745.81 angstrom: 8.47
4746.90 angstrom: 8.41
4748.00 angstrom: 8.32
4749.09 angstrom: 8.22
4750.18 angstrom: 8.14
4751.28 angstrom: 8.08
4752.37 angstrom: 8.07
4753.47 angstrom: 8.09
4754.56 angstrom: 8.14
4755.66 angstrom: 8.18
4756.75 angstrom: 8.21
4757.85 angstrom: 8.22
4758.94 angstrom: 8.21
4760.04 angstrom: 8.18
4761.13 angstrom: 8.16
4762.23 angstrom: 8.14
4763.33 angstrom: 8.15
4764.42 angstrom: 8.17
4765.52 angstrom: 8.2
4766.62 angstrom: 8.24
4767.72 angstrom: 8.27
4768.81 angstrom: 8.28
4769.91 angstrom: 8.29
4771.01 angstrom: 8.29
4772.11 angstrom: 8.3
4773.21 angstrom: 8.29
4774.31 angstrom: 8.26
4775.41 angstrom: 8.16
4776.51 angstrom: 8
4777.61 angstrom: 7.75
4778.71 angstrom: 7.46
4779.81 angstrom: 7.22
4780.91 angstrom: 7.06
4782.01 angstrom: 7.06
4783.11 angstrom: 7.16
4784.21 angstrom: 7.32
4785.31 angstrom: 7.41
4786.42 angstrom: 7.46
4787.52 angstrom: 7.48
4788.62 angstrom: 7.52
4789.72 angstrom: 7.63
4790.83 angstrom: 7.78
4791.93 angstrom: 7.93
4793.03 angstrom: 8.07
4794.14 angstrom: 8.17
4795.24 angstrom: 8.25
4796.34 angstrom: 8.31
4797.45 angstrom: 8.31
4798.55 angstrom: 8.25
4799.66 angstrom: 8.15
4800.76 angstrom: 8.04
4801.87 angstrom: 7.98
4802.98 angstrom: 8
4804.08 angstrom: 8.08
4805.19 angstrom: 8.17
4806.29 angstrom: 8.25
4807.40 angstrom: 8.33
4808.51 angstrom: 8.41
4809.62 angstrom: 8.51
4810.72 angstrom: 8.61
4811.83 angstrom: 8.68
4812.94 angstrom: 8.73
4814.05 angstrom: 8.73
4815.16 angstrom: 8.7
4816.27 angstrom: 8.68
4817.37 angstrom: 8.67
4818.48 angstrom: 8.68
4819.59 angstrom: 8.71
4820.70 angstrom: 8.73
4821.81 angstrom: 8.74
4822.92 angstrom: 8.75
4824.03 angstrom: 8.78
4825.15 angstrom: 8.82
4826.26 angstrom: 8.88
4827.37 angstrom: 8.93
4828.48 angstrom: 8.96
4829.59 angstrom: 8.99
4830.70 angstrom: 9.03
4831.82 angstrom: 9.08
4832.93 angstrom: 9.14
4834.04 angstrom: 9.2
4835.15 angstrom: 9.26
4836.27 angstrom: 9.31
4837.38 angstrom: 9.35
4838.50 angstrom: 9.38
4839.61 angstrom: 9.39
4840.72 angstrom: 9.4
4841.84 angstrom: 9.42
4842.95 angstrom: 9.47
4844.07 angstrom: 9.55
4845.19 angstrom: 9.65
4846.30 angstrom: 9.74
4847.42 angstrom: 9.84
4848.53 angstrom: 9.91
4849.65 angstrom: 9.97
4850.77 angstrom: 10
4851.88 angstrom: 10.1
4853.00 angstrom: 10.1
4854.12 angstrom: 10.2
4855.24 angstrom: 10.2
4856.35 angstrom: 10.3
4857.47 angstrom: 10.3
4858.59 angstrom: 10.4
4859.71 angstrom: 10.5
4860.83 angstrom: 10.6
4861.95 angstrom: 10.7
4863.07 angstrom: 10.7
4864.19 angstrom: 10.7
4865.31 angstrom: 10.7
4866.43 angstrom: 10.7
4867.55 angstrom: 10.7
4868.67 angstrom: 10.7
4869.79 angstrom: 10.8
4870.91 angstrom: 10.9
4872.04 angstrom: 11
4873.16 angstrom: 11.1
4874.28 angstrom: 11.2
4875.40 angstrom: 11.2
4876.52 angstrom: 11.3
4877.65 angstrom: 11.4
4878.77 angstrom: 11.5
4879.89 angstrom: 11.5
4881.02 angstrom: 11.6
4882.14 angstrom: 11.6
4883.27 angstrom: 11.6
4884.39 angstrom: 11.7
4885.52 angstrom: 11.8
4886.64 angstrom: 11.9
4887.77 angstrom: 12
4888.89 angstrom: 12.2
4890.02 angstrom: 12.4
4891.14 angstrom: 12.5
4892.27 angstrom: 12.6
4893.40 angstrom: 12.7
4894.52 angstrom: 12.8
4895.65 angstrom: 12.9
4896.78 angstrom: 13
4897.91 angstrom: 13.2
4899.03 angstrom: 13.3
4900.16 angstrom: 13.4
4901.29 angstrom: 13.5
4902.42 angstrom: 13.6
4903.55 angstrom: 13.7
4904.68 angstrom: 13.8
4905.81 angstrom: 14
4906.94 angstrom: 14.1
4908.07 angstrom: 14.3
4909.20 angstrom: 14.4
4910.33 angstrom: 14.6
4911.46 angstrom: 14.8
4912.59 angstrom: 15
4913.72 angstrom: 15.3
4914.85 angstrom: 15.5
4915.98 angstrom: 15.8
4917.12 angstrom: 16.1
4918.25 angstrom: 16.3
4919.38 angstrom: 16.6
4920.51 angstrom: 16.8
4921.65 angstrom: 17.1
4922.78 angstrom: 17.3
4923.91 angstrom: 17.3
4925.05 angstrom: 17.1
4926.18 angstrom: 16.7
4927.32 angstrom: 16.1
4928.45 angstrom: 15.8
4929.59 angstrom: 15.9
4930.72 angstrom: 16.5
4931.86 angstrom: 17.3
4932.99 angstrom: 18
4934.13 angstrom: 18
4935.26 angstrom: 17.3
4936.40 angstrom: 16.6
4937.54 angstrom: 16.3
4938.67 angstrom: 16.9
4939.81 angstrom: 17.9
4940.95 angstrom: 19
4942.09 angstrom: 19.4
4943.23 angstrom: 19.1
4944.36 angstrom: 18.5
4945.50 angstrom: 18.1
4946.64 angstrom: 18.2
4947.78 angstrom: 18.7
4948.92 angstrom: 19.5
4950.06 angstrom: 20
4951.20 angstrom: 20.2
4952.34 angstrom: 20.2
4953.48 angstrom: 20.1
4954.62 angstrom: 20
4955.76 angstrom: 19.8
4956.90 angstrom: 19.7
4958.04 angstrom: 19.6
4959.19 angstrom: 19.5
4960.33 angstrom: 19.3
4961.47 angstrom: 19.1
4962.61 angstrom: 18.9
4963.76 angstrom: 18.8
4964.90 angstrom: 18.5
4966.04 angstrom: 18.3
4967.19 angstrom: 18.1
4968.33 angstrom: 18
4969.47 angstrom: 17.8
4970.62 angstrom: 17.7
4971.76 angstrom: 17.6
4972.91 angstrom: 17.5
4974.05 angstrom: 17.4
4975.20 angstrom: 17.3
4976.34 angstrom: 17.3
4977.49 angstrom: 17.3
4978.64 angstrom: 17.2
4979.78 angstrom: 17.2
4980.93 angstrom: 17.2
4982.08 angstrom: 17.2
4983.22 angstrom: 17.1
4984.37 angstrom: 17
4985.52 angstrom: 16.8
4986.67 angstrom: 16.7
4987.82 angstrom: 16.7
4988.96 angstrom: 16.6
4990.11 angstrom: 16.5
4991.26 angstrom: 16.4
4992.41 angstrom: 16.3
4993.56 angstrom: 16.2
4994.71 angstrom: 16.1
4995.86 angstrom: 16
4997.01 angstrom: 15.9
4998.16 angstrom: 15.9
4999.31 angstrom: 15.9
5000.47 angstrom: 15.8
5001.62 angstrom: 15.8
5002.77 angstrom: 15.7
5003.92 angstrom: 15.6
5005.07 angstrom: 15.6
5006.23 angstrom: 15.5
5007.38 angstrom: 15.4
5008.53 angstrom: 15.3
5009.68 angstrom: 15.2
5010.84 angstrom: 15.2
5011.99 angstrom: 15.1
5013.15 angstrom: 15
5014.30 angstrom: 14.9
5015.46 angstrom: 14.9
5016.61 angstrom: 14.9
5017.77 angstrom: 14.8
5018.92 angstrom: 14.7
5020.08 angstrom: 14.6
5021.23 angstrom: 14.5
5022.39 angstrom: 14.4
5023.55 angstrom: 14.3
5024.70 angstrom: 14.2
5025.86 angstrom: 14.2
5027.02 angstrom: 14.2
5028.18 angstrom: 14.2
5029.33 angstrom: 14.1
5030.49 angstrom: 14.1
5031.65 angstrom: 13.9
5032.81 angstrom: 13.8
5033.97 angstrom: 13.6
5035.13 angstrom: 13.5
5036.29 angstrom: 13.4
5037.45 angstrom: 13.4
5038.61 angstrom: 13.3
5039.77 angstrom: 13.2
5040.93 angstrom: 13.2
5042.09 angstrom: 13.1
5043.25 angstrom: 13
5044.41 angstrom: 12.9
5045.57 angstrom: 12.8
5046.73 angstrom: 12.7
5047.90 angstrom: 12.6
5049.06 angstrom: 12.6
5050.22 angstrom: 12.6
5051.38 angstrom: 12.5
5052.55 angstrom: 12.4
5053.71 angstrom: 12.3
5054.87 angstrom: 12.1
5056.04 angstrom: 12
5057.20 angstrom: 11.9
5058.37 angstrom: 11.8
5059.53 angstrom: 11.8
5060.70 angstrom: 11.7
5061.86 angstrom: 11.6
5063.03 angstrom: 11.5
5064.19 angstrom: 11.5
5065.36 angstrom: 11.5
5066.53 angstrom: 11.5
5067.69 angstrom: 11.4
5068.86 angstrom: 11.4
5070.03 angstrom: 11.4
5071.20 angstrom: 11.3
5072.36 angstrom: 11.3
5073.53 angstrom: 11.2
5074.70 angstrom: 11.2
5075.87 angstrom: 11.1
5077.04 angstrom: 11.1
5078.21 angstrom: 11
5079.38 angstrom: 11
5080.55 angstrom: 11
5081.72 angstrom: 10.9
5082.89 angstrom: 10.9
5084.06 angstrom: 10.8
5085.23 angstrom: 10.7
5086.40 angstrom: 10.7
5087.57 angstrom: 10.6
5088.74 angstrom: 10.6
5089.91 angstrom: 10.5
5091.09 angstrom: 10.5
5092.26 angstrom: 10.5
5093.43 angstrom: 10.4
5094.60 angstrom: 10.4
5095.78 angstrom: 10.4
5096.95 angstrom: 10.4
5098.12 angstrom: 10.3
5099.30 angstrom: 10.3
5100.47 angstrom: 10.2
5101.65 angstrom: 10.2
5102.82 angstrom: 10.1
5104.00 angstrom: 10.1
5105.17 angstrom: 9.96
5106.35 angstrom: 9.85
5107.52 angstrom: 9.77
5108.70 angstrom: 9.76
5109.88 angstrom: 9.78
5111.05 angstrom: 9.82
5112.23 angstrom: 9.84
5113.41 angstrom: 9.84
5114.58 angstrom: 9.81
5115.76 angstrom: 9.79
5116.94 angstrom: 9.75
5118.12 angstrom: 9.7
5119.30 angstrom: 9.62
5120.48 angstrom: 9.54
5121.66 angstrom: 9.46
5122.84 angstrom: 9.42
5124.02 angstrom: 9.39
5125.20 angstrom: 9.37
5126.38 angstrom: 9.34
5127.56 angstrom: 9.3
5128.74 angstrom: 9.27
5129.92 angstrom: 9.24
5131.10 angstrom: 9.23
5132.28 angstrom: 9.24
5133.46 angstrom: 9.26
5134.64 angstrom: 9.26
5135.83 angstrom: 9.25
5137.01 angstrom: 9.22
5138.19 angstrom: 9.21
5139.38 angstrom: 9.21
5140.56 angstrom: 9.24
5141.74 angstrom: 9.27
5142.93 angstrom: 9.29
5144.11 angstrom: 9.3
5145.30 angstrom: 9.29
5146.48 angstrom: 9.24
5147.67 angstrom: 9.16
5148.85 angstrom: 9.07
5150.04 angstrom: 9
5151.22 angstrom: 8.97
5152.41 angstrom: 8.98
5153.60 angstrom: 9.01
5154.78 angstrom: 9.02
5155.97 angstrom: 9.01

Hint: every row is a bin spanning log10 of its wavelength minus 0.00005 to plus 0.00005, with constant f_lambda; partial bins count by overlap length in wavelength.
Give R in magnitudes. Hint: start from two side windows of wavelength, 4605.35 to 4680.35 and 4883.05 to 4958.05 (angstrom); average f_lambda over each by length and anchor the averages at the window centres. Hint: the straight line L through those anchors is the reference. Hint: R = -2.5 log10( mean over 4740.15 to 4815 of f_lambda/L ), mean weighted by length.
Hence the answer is 0.41 mag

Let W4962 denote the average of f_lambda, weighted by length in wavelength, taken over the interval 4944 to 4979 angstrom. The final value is 18.7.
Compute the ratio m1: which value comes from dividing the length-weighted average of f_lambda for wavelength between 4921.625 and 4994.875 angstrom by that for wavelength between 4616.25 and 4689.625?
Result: 2.2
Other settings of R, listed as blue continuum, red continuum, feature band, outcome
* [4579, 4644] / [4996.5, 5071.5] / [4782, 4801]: 0.330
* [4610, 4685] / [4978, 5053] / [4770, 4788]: 0.339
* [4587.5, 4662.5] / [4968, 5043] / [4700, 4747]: 0.229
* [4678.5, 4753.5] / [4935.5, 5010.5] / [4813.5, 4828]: 0.340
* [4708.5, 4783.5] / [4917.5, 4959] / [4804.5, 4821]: 0.325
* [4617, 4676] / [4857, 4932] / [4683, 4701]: 0.119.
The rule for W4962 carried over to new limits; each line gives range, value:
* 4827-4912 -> 11.2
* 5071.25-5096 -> 10.8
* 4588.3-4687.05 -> 8.21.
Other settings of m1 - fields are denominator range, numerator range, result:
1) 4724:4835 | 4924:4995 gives 2.16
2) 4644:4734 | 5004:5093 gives 1.57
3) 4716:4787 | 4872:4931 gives 1.70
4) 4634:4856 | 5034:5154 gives 1.28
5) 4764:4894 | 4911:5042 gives 1.76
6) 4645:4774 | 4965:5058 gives 1.85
